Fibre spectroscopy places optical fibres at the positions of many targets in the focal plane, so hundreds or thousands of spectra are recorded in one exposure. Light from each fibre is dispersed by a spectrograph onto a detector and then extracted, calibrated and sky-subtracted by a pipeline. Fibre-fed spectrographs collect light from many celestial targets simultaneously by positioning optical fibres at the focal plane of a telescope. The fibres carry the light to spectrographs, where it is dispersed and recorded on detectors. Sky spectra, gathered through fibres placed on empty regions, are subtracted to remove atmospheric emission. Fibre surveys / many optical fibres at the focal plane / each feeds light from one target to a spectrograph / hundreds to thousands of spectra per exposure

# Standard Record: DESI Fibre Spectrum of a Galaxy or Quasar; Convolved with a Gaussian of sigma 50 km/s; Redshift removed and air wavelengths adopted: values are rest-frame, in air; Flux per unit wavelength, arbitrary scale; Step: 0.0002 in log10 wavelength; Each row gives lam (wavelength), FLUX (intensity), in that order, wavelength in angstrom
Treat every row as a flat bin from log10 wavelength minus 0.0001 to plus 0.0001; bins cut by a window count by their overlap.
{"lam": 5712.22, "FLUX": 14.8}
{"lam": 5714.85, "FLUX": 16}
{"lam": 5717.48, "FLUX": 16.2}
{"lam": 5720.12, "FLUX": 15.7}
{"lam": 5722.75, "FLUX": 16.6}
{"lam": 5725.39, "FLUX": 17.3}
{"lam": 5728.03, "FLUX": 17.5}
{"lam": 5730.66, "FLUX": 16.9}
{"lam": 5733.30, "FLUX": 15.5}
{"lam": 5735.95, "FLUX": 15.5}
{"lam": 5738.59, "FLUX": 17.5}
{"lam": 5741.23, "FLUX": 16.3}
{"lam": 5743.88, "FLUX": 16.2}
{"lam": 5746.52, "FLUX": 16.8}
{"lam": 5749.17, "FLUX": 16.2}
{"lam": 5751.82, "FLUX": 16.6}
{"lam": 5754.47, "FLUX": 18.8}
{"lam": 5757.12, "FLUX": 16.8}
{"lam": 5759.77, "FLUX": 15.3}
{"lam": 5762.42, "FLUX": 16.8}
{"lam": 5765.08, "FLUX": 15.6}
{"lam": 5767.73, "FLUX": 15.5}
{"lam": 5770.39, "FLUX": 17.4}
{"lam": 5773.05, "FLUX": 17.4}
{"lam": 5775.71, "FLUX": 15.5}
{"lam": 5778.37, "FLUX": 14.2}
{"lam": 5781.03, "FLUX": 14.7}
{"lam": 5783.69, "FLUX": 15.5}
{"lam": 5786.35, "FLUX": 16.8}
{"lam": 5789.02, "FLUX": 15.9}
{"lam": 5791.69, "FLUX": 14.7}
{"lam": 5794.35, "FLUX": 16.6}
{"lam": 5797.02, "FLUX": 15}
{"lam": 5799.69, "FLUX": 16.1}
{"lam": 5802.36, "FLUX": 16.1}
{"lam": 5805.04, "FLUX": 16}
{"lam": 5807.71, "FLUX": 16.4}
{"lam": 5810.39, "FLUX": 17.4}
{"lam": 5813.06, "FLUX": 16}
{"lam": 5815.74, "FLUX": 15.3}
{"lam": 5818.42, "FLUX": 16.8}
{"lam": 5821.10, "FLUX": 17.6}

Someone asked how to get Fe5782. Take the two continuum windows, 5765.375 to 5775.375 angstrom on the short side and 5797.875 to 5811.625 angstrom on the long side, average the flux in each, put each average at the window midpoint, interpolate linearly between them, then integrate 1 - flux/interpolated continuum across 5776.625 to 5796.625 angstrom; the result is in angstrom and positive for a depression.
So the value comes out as 1.2 angstrom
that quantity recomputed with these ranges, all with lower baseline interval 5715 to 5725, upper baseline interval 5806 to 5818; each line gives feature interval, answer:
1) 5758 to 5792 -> 0.9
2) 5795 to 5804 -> 0.3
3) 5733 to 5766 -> -0.5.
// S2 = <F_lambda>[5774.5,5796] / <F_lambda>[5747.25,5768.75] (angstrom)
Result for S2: 0.94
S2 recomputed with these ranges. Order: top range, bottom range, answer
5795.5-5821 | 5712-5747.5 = 0.99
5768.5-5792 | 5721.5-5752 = 0.96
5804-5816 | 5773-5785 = 1.07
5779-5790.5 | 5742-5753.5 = 0.95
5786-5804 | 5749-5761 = 0.94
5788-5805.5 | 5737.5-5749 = 0.95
